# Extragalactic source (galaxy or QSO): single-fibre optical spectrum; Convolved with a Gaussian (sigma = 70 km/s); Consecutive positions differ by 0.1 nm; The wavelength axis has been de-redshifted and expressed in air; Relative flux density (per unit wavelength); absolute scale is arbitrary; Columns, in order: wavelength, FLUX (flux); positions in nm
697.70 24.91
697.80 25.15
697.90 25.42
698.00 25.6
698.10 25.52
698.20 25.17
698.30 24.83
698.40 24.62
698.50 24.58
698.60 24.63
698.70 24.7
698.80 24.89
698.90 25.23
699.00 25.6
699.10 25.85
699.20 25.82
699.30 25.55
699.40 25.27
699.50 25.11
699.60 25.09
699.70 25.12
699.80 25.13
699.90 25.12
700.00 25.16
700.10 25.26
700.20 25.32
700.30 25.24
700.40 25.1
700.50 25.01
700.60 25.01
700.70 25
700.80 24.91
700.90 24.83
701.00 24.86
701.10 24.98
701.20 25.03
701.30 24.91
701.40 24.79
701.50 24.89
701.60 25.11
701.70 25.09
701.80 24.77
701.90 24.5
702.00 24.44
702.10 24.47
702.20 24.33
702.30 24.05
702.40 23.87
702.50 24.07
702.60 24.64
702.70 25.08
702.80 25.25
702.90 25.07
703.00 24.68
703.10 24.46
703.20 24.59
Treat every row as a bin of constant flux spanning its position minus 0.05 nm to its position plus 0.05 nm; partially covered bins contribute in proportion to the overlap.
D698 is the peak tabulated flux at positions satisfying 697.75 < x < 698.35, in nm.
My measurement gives 25.6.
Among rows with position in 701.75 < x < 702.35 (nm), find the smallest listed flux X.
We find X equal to 24.05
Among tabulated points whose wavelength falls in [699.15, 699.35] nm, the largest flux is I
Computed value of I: 25.82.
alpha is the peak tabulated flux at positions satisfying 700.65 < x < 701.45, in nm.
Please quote 25.03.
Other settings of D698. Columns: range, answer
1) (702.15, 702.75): 25.08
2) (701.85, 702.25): 24.5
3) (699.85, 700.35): 25.32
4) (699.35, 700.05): 25.27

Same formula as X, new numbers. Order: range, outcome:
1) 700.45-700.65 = 25.01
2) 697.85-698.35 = 24.83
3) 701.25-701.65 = 24.79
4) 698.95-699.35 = 25.55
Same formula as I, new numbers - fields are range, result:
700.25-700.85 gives 25.24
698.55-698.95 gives 25.23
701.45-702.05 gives 25.11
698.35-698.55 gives 24.62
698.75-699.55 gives 25.85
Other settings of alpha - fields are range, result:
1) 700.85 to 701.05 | 24.86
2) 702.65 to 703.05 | 25.25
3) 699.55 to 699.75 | 25.12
